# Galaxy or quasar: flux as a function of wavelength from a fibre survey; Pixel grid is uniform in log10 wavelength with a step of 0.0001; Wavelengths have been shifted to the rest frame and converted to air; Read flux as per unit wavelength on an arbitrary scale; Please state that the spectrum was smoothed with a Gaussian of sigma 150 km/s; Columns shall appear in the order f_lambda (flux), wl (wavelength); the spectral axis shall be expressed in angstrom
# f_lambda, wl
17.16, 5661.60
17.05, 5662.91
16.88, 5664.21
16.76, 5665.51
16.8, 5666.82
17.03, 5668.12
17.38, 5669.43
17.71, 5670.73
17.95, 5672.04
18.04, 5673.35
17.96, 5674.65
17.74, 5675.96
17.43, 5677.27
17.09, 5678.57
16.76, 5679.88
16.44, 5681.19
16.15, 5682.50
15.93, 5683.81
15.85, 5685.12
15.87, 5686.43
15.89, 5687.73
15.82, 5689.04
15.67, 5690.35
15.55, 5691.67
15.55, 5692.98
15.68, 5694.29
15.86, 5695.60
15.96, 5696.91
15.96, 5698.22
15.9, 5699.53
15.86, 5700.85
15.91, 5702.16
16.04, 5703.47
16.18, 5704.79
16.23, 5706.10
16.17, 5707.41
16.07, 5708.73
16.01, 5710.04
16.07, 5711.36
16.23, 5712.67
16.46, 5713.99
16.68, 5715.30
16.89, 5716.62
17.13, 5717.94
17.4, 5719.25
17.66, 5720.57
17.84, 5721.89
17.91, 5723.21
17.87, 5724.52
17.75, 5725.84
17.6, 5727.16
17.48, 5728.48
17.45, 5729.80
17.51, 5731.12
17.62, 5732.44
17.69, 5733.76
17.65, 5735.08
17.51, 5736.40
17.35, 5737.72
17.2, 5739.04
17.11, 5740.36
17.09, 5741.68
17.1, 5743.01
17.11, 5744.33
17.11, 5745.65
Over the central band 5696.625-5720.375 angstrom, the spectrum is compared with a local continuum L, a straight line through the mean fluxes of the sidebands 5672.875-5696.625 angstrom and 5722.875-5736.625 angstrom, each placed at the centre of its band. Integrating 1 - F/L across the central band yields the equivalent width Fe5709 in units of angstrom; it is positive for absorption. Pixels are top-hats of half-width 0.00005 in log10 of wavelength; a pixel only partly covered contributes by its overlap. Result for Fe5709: 1.0 angstrom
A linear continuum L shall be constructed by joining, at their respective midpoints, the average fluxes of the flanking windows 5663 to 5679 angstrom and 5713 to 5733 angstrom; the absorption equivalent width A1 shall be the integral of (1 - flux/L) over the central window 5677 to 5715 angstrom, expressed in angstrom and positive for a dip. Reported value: 2.9 angstrom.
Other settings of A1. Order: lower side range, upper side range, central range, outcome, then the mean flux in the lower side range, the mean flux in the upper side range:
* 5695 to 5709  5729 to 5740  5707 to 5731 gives -0.4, 16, 17.5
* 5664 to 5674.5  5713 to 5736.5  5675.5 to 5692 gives 1.0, 17.4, 17.4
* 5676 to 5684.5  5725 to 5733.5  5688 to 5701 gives 0.9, 16.7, 17.6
